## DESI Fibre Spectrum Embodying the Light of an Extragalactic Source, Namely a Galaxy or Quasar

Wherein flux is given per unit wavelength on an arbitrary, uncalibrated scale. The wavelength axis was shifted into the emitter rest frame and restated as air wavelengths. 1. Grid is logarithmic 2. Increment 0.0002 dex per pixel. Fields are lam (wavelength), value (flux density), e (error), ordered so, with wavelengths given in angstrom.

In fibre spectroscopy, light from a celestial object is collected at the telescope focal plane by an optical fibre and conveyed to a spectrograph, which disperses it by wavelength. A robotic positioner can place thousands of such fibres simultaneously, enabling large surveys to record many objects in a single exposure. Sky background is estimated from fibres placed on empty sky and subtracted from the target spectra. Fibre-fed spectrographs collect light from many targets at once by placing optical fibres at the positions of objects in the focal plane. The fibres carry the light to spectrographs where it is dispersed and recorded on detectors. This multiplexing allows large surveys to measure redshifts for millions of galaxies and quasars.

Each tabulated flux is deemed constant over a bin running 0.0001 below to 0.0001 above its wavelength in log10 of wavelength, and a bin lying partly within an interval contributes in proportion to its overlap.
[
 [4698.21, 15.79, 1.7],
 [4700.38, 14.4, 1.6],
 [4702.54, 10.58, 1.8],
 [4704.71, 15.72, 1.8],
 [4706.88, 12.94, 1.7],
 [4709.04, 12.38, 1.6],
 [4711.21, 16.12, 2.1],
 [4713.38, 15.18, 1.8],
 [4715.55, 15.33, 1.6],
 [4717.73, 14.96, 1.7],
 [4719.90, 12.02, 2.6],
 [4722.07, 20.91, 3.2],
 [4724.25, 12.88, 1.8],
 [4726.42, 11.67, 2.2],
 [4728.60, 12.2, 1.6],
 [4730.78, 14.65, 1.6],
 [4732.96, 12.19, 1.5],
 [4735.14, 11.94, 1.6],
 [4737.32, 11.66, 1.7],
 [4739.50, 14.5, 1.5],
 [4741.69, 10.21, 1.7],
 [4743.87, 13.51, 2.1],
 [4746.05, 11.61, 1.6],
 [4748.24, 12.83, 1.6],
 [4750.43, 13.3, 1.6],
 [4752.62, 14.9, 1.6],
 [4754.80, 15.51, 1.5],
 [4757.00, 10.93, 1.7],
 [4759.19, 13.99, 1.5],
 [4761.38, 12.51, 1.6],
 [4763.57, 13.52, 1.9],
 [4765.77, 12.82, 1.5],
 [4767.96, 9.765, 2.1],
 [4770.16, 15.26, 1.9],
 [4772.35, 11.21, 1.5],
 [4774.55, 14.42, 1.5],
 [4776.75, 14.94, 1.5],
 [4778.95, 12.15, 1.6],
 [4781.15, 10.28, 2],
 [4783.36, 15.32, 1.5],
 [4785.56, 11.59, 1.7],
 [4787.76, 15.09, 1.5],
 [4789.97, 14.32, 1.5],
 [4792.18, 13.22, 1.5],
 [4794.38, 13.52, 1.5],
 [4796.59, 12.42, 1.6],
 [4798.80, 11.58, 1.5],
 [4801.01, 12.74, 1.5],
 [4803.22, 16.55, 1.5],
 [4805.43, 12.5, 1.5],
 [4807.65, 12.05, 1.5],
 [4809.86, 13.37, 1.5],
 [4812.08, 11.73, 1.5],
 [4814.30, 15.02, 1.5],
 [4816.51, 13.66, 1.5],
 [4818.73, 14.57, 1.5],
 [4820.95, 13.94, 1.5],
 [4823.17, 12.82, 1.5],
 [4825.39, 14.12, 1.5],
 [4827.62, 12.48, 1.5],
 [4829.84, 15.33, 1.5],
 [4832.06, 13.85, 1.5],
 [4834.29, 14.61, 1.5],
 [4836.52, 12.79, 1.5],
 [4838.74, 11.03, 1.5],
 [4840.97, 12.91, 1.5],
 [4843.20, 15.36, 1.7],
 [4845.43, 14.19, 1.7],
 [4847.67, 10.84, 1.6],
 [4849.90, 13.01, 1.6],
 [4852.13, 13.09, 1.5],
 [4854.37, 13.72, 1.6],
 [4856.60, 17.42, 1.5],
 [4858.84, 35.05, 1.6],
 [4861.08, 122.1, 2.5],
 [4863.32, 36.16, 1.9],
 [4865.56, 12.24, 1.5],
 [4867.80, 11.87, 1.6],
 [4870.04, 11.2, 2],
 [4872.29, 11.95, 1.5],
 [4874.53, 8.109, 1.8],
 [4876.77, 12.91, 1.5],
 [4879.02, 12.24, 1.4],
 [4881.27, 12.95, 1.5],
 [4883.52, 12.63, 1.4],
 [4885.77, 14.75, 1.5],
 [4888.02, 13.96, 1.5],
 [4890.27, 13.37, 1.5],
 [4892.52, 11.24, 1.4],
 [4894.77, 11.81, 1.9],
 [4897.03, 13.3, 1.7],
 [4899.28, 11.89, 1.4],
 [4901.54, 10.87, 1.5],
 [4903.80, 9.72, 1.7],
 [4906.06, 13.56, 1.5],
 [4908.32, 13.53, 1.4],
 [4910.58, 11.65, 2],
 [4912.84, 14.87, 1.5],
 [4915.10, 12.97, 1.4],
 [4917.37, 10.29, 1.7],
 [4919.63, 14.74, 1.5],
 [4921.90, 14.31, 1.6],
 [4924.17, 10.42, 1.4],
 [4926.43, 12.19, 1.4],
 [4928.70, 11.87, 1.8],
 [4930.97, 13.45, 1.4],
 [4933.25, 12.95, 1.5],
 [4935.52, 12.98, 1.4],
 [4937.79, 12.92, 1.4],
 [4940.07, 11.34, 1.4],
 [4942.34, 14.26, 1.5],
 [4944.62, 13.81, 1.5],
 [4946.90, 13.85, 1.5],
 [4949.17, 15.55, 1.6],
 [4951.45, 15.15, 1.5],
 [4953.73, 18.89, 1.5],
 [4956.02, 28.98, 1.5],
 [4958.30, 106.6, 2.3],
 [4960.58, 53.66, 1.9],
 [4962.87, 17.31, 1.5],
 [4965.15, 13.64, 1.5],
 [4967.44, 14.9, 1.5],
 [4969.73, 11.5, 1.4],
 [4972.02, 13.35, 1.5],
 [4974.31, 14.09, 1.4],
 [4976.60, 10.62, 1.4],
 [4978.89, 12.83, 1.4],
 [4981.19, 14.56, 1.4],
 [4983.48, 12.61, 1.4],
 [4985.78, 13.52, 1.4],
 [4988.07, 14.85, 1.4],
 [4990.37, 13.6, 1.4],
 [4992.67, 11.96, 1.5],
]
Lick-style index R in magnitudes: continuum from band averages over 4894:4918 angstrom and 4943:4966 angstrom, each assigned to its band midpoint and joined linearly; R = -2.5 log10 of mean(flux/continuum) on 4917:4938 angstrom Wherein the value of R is 0.48 mag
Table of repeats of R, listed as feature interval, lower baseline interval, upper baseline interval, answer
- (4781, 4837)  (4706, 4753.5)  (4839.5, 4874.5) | 0.386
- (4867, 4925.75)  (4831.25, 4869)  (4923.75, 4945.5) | 0.335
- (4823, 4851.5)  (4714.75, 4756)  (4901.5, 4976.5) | 0.176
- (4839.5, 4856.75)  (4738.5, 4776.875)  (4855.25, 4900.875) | 0.333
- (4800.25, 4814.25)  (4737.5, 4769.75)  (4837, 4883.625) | 0.234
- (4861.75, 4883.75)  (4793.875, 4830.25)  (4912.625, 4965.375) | -0.003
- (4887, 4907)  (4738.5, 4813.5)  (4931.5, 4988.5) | 0.393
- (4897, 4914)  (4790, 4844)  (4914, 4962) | 0.445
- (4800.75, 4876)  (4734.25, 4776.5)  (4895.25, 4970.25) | -0.160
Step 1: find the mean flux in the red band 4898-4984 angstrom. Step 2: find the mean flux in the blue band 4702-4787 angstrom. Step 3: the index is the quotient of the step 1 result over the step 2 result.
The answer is 1.3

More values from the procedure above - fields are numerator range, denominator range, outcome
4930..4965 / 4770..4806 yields 1.79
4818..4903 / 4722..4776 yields 1.31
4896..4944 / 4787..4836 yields 0.93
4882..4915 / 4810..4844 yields 0.93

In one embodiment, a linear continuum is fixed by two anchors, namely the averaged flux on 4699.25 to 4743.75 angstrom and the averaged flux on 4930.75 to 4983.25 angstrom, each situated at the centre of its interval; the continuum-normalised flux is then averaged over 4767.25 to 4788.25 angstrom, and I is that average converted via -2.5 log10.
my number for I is 0.17 mag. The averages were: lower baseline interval 13.6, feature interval 13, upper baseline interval 20.3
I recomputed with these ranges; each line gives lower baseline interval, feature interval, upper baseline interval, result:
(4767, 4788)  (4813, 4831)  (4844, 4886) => 0.21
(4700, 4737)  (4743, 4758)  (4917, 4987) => 0.10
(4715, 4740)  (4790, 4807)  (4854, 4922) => 0.17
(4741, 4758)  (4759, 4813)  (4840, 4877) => 0.21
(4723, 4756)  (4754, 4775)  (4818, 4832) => 0.02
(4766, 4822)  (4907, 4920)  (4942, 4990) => 0.40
